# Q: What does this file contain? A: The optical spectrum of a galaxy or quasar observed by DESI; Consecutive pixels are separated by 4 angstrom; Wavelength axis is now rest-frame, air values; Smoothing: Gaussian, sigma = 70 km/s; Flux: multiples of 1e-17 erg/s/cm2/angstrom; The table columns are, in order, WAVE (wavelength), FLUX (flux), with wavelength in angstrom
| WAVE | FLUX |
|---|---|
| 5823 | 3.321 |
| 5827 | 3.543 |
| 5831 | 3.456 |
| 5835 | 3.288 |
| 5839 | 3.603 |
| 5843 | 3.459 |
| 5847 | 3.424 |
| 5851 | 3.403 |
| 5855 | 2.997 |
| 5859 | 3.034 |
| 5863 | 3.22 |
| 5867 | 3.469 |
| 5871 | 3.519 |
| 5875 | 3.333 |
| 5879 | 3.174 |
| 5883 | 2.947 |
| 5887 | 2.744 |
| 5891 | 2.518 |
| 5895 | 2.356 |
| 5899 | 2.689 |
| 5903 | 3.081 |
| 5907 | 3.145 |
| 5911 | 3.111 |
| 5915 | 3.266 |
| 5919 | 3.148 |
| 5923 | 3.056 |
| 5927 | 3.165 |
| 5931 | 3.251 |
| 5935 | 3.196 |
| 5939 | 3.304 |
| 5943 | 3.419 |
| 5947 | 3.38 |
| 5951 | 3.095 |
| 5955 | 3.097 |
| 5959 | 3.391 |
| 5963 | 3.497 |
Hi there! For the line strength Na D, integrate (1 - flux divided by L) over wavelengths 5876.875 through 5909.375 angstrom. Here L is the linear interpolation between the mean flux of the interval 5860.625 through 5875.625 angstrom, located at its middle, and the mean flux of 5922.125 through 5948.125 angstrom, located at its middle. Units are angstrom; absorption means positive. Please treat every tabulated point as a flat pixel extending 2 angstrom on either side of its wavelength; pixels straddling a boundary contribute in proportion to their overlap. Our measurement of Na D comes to 4.85 angstrom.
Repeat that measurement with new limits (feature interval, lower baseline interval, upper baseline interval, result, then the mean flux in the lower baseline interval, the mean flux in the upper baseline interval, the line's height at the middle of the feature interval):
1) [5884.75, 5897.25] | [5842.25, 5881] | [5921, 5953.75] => 2.76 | 3.3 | 3.23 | 3.27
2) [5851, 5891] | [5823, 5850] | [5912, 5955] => 2.72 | 3.45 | 3.22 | 3.37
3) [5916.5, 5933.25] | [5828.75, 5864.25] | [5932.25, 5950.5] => 0.75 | 3.32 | 3.3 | 3.31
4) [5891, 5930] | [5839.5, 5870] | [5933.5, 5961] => 3.59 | 3.31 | 3.27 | 3.29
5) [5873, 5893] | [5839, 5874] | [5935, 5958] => 2.22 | 3.33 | 3.26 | 3.31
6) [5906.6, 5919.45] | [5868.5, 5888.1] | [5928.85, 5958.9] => 0.17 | 3.17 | 3.26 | 3.22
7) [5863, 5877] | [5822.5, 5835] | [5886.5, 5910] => -1.70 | 3.43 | 2.77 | 3.04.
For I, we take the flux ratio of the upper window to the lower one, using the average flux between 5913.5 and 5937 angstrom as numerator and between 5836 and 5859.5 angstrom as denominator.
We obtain 0.95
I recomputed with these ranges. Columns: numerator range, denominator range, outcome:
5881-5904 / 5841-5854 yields 0.80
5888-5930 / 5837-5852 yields 0.85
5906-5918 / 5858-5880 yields 0.96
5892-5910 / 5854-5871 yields 0.87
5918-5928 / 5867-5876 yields 0.90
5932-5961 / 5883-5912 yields 1.16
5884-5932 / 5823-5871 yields 0.88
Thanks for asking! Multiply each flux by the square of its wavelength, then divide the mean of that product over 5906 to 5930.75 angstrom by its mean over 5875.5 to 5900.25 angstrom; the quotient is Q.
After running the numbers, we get 1.15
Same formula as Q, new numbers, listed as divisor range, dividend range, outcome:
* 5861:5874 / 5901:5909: 0.93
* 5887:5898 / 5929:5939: 1.31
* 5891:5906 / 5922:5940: 1.19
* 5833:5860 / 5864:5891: 0.96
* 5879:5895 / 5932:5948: 1.23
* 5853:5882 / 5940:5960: 1.04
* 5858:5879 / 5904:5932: 0.97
